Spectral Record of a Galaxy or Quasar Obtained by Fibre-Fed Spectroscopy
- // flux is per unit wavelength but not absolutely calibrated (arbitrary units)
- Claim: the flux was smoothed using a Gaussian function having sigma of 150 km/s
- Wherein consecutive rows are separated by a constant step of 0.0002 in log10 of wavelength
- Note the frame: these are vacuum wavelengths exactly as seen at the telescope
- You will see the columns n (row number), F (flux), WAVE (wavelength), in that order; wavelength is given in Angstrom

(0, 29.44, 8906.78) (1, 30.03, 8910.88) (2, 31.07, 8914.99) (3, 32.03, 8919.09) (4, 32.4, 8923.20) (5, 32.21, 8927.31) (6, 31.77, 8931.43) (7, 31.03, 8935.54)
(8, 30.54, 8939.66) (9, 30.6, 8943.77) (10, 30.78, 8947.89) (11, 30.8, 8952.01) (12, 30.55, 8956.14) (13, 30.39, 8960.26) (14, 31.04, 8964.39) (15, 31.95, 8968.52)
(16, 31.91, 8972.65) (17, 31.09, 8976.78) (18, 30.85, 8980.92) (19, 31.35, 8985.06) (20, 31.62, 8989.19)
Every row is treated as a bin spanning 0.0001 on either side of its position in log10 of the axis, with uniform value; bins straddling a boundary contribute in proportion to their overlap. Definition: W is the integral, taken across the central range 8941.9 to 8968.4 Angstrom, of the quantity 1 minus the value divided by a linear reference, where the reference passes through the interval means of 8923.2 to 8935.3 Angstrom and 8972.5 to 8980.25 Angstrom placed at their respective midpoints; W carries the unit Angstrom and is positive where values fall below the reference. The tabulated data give 0.6 Angstrom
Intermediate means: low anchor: 31.9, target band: 30.8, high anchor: 31.3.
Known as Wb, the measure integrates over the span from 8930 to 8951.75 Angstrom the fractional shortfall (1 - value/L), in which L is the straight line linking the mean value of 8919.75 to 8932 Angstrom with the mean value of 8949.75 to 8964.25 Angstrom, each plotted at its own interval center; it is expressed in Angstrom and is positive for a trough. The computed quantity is 0.3 Angstrom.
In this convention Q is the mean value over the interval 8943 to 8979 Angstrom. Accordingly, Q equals 31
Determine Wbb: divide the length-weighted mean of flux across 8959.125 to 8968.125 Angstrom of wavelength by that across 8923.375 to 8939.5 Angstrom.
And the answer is 0.98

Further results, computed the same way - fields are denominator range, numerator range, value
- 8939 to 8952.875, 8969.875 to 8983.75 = 1.02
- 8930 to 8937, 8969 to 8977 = 1.01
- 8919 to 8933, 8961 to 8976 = 0.98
